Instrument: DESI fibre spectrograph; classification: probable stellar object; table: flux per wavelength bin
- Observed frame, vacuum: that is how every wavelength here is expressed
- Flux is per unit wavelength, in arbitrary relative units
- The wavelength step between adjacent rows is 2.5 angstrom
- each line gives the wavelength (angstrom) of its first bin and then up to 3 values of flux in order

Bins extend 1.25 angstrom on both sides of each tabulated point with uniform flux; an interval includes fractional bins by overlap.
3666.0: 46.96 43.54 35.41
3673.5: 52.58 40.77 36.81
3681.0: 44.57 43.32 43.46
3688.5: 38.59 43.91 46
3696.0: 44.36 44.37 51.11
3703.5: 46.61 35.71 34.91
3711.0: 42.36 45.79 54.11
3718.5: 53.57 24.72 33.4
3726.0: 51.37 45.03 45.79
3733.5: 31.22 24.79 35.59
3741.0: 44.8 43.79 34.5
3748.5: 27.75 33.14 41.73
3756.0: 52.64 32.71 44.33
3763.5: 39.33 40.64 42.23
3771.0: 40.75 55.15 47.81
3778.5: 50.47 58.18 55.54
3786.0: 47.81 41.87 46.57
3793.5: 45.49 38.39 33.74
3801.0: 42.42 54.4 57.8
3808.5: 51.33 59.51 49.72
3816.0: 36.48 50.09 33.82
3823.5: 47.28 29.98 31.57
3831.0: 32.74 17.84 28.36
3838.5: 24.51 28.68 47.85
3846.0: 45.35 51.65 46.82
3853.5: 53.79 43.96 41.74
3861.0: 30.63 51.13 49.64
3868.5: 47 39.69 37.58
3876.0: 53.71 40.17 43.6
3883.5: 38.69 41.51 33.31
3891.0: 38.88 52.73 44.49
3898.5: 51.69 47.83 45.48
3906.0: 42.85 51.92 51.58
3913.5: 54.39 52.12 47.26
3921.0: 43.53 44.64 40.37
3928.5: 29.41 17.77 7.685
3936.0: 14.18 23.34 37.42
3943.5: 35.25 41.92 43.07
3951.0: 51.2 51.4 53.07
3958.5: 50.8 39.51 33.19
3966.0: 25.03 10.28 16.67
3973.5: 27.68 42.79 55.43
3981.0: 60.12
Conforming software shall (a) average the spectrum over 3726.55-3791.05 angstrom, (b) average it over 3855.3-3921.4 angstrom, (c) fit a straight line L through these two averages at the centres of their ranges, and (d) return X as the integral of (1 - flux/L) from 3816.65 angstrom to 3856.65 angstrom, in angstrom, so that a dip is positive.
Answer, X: 5.3 angstrom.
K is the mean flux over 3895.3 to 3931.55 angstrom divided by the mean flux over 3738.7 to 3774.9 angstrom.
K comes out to 1.10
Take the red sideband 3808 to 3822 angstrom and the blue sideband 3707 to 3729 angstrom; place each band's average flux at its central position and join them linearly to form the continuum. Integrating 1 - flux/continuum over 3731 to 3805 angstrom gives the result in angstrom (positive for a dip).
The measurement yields 3.99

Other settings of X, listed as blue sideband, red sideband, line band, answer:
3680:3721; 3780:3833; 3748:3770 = 2.22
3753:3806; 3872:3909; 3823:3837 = 4.51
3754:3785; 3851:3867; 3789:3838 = 5.04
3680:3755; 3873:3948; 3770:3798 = -4.75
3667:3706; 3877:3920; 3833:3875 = 4.17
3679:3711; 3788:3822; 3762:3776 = 0.31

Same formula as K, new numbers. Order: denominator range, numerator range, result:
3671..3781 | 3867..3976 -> 0.94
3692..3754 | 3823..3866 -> 0.95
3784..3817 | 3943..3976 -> 0.79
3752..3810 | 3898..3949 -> 0.84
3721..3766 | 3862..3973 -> 1.04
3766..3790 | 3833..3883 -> 0.86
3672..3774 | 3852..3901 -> 1.06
